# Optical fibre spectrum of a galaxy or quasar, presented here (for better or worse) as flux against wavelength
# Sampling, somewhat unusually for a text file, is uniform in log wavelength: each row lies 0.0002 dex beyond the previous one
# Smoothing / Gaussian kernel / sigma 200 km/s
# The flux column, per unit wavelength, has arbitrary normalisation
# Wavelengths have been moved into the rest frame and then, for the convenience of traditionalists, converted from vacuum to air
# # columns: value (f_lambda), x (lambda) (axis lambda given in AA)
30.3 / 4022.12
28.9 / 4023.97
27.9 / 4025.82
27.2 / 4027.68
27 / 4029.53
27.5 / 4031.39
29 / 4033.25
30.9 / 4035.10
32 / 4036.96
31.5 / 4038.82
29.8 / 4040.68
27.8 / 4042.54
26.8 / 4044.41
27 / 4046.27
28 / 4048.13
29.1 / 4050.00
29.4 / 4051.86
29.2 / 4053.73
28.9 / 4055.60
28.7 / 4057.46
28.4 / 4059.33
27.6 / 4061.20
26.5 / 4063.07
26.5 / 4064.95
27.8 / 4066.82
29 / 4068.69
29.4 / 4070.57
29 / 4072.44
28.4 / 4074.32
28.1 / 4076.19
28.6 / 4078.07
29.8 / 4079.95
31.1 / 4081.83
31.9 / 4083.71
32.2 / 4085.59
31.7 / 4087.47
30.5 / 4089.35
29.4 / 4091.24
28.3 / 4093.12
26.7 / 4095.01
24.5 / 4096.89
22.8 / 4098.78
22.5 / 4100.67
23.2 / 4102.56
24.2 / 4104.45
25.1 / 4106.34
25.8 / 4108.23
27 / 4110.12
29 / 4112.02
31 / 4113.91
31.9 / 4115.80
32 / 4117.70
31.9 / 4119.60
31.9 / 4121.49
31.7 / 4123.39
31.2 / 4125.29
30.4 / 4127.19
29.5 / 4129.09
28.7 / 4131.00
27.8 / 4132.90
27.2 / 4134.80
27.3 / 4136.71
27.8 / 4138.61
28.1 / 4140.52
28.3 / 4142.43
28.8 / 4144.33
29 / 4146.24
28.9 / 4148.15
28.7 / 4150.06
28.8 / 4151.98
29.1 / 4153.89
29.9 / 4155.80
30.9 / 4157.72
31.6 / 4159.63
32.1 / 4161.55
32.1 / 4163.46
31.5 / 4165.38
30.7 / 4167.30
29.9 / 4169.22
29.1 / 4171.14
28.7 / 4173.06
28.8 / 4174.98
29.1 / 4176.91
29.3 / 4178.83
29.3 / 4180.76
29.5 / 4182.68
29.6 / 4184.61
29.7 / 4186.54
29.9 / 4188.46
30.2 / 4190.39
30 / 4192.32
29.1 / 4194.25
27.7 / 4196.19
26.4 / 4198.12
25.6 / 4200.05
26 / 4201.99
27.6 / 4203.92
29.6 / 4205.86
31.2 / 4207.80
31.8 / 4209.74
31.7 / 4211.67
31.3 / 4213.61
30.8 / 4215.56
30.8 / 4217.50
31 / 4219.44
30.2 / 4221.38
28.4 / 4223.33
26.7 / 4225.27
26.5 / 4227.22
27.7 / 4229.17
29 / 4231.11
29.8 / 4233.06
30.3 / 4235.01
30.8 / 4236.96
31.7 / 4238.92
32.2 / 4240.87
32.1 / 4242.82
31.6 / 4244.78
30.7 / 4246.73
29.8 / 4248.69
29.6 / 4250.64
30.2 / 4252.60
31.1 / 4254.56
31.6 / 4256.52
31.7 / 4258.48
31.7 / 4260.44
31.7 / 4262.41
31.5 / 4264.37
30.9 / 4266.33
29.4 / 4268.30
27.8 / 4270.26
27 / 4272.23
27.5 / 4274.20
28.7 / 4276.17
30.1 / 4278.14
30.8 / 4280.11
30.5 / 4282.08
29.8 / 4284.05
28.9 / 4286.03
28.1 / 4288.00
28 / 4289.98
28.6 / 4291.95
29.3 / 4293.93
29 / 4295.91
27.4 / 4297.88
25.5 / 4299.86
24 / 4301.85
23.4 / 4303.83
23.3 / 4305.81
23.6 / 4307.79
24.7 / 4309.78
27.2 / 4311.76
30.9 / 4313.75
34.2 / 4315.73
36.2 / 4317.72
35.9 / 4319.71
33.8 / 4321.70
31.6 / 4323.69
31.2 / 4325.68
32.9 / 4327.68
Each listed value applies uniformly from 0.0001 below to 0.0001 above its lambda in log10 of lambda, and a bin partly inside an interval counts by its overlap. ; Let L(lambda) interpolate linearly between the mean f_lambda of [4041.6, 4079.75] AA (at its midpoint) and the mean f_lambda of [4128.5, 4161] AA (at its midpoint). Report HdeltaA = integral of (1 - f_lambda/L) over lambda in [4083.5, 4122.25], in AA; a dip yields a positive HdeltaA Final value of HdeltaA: 0.5 AA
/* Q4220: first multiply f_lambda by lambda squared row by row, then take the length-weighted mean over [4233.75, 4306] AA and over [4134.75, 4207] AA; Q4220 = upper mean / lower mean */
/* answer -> 1.06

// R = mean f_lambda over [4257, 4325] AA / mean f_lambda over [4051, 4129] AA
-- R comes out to 1.02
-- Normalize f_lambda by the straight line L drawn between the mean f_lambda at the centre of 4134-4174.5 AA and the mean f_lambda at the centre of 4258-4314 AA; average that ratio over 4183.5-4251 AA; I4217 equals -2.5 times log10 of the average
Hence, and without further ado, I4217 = -0.03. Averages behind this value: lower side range 29.5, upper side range 28.2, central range 29.6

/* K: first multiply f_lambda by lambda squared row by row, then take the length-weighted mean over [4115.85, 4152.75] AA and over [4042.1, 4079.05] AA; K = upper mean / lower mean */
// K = 1.08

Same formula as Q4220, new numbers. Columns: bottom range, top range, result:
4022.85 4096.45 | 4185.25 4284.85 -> 1.12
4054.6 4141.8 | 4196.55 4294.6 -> 1.12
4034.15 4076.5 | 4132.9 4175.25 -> 1.08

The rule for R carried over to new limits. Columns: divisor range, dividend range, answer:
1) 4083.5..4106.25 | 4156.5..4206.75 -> 1.08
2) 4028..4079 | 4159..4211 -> 1.03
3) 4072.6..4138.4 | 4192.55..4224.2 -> 1.03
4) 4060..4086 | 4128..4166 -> 1.01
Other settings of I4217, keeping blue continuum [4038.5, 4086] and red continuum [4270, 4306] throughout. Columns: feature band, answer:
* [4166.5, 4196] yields -0.04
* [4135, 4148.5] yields 0.01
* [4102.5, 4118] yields 0.03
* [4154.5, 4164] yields -0.10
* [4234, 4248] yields -0.12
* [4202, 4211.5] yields -0.06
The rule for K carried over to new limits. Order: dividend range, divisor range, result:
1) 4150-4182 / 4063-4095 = 1.07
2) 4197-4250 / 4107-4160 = 1.05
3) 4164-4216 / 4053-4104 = 1.10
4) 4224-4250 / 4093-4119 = 1.19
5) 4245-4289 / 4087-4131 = 1.14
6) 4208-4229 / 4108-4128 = 1.03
